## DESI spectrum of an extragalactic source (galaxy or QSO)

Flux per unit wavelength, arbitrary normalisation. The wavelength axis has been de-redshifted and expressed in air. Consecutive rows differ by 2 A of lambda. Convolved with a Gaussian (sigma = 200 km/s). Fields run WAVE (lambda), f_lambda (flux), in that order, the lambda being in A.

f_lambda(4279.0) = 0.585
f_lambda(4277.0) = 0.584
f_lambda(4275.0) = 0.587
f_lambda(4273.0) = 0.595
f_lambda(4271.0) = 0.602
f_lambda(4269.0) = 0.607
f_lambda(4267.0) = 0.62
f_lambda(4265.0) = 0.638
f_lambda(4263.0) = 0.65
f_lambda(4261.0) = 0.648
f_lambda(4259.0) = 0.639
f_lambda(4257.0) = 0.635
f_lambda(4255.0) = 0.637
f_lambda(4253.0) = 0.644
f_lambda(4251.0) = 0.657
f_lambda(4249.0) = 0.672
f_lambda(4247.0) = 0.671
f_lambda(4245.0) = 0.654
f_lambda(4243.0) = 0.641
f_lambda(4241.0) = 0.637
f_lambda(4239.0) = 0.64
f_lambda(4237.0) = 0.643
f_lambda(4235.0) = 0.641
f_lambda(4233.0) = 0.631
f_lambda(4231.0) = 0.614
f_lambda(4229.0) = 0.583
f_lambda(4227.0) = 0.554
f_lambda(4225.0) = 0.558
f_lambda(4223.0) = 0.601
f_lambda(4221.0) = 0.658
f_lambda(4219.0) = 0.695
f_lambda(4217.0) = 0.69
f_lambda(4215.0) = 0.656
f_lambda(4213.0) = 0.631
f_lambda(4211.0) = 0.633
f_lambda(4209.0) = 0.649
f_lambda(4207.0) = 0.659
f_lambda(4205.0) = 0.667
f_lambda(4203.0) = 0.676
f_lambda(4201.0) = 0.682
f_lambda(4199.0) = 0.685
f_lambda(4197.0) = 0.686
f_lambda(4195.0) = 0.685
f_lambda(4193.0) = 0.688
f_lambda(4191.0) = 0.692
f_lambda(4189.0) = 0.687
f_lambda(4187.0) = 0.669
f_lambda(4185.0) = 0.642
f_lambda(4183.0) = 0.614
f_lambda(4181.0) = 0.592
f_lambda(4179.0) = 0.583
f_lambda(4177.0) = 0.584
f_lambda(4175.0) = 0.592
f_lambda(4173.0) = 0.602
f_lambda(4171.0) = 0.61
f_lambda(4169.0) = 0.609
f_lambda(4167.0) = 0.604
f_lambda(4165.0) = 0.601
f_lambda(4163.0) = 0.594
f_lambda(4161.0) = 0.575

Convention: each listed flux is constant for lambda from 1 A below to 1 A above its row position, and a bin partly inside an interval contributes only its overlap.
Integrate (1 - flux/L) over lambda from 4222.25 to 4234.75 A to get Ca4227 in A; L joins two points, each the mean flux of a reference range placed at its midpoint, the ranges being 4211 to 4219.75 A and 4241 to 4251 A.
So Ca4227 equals 1.3 A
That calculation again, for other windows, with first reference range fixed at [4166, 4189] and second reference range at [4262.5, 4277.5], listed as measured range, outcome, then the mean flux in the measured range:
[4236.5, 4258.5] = -1.4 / 0.648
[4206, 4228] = -0.8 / 0.635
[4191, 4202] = -1.3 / 0.686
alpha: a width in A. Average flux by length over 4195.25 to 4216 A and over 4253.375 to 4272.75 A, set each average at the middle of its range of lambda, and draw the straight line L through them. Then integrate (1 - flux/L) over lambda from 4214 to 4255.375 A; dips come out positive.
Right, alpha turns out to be 0.6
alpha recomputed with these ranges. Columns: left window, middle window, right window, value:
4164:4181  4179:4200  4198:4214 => -1.0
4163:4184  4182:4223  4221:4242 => -4.1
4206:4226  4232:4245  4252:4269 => 0.0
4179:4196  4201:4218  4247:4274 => -0.3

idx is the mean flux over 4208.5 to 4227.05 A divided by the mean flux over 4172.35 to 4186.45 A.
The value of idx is 1.1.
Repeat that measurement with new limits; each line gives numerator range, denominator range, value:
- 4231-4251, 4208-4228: 1.02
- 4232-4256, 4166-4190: 1.05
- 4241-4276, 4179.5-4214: 0.96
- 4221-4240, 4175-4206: 0.93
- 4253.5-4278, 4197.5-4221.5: 0.93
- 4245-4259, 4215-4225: 1.00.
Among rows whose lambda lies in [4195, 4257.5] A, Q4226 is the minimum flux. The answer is 0.554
